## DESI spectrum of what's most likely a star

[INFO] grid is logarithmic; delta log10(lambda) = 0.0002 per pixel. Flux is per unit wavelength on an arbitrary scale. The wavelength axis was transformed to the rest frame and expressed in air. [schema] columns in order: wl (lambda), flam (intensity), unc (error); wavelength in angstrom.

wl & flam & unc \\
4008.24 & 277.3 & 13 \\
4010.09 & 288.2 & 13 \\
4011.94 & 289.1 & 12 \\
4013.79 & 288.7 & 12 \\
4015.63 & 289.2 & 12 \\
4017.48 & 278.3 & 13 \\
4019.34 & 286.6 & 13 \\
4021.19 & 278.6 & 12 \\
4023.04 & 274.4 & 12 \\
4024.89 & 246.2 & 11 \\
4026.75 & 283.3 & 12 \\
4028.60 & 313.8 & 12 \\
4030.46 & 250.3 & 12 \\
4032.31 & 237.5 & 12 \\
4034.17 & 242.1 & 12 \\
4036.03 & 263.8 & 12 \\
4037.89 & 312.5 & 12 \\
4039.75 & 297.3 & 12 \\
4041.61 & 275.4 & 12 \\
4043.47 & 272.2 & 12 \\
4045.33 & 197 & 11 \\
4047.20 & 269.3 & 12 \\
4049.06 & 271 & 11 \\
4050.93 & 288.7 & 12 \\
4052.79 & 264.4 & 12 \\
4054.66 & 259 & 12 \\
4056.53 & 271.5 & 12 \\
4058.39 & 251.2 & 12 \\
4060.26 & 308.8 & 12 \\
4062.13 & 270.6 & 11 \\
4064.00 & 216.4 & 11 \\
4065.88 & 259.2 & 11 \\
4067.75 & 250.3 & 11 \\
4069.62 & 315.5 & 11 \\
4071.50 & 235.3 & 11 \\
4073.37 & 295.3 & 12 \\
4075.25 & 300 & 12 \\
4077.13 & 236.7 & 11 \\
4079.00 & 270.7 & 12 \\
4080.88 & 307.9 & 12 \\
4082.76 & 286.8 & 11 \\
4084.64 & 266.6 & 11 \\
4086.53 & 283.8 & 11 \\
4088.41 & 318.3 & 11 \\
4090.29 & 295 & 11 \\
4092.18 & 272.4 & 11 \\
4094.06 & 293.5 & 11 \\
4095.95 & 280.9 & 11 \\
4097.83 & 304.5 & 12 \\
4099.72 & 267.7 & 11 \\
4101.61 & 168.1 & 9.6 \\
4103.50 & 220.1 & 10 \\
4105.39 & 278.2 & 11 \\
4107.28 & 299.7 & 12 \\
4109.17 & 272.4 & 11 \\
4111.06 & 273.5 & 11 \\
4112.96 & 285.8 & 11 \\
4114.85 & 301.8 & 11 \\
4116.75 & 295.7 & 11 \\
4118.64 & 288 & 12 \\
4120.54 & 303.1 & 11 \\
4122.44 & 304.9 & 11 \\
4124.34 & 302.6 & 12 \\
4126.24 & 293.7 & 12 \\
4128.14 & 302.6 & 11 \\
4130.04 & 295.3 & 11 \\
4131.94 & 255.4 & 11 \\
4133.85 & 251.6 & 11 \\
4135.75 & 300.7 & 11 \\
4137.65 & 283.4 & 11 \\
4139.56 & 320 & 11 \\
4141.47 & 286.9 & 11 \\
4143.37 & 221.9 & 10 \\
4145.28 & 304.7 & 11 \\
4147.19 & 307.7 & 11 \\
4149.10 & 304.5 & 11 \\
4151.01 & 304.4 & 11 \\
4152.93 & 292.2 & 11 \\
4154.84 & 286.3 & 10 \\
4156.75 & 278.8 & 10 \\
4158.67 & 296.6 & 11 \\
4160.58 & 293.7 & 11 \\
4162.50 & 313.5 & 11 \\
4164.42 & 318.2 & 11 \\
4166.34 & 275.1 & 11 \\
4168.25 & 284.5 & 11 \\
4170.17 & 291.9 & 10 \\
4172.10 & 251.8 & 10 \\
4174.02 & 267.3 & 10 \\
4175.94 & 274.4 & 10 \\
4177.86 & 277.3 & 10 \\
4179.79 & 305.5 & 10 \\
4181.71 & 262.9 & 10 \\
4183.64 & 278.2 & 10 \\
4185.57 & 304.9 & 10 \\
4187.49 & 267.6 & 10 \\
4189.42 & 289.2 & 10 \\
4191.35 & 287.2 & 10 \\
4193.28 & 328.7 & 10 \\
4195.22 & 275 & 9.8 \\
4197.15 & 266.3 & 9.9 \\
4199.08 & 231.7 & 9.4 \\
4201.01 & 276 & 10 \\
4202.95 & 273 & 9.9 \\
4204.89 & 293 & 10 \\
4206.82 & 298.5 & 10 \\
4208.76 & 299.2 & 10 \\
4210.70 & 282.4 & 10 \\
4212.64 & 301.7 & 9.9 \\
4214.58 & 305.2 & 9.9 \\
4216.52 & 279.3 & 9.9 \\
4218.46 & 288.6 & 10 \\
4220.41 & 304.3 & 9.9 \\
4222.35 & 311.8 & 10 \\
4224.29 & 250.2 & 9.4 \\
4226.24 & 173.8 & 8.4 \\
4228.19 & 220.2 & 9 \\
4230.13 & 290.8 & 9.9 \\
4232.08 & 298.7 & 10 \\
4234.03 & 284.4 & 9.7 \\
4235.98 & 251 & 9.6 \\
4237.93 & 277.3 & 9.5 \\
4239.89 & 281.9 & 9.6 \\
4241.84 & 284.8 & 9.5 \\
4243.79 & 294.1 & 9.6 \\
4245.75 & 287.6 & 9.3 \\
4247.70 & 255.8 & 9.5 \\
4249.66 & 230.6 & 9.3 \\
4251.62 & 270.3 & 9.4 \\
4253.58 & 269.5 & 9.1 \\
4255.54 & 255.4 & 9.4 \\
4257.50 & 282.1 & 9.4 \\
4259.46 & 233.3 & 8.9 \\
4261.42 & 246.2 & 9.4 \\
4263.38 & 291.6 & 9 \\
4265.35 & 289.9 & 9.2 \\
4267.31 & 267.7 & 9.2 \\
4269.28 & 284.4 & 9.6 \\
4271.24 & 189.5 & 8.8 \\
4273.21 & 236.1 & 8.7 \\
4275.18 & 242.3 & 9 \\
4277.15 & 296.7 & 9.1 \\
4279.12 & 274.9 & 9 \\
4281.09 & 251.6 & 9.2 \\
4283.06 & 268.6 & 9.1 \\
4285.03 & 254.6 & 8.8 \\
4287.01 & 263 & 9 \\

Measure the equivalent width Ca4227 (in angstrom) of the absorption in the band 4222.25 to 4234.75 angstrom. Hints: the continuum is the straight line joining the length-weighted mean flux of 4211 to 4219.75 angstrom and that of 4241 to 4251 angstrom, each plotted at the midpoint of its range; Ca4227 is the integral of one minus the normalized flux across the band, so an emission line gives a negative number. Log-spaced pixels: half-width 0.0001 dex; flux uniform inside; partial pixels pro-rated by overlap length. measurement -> 1.1 angstrom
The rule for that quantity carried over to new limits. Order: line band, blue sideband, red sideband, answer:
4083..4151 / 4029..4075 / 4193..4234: -3.06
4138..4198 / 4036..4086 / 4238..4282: -4.49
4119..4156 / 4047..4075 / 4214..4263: -2.94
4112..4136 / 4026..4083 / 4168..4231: -1.45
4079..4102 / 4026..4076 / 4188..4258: -0.88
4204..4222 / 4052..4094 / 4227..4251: -1.60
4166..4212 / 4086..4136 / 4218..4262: -1.42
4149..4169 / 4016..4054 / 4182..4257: -1.49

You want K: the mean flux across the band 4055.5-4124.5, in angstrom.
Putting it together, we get 277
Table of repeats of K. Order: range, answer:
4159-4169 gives 297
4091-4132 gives 281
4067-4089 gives 280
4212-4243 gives 275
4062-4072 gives 258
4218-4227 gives 267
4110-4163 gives 291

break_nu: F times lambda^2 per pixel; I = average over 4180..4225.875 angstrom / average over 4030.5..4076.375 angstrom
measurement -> 1.14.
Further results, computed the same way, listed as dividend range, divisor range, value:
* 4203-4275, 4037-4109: 1.08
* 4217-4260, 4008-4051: 1.09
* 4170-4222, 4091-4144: 1.05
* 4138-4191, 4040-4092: 1.11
